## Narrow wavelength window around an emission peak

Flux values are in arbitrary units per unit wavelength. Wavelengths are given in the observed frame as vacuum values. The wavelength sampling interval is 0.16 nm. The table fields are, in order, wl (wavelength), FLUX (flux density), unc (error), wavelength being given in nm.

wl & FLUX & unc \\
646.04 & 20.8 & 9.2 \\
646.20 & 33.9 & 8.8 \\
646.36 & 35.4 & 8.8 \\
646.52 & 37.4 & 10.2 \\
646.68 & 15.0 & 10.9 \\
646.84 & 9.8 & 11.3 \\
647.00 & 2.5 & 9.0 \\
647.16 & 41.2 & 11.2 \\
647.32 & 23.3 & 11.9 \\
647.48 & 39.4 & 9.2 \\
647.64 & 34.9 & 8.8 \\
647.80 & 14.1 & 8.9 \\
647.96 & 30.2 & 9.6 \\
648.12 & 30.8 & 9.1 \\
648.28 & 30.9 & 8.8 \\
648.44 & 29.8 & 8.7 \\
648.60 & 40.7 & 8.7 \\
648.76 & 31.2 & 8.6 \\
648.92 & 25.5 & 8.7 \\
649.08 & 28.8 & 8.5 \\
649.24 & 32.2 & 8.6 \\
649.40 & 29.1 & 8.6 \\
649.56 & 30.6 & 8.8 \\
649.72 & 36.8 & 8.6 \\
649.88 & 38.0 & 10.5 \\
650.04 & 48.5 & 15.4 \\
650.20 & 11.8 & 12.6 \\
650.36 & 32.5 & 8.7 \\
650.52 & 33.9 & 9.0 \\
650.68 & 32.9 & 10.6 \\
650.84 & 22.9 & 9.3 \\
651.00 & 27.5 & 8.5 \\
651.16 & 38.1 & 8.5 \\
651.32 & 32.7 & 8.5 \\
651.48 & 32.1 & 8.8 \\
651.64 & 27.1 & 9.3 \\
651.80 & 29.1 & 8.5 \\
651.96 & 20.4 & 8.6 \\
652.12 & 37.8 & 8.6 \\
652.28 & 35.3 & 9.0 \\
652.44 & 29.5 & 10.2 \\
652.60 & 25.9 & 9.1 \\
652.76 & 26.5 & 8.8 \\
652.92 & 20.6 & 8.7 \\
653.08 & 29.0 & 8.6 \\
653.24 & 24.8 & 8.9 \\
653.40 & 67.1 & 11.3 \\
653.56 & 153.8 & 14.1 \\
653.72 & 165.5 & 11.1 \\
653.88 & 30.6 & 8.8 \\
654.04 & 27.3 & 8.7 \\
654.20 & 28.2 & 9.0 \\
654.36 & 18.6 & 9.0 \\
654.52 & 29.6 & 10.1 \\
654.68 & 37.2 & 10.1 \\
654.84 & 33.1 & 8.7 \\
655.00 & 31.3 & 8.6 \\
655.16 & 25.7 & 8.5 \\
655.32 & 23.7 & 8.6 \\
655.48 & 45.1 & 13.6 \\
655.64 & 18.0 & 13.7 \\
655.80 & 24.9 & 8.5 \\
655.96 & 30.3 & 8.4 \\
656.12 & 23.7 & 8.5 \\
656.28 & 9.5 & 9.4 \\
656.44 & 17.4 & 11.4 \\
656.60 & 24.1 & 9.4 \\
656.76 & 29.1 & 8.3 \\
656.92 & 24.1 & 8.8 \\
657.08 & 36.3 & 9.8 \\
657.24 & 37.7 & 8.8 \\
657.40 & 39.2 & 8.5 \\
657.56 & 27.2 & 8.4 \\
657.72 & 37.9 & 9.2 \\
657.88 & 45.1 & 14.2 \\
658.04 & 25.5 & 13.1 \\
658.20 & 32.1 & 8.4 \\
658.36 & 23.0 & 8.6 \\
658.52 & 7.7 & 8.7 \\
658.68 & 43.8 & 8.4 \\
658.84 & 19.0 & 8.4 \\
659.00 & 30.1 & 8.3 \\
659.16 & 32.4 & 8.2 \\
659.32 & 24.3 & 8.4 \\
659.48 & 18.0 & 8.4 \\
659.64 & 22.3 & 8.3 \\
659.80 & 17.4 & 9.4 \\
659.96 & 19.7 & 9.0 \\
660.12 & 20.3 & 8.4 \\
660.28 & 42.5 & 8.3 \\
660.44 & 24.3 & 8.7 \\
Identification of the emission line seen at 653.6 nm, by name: H-beta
